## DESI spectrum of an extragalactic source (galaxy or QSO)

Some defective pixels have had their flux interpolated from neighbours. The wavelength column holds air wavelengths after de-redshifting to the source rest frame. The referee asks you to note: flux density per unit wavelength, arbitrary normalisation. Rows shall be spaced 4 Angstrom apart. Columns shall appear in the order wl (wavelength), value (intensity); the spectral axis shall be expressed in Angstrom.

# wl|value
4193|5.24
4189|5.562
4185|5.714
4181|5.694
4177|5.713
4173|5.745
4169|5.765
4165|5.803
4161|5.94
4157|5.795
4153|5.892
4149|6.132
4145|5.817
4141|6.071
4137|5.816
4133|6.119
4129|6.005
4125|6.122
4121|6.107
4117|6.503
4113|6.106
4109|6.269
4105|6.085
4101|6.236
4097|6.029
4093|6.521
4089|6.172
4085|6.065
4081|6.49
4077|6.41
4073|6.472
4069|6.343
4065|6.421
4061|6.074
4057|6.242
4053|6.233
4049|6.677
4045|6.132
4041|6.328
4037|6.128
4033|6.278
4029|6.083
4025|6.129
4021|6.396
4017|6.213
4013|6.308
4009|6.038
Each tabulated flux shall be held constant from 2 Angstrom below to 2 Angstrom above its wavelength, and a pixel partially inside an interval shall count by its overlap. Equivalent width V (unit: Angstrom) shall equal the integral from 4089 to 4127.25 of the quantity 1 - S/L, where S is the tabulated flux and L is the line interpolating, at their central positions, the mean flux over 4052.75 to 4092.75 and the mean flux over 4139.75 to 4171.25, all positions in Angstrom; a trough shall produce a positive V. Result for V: -0.5 Angstrom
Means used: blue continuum 6.3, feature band 6.22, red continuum 5.9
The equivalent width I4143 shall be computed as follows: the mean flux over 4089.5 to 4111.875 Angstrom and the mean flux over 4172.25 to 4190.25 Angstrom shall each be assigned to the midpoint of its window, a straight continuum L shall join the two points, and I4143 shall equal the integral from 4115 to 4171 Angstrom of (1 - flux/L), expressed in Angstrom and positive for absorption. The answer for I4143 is -0.5 Angstrom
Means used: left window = 6.22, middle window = 5.99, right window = 5.69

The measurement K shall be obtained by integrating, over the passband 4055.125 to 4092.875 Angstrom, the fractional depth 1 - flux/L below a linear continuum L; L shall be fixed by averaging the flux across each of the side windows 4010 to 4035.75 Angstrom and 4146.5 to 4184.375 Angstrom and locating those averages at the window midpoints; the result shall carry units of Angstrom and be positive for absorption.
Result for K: -1.4 Angstrom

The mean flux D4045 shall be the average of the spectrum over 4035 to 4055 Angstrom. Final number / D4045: 6.3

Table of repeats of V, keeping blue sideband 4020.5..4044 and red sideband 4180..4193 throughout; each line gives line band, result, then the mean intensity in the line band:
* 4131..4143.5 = -0.45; 5.99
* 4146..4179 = -0.93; 5.85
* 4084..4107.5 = -0.94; 6.19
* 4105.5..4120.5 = -0.94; 6.25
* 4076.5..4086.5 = -0.51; 6.32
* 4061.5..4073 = -0.55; 6.36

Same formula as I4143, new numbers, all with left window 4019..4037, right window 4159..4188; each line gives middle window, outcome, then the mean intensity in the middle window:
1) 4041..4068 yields -0.8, 6.3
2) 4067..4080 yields -0.7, 6.41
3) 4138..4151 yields -0.3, 5.99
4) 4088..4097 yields -0.4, 6.3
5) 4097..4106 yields -0.2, 6.14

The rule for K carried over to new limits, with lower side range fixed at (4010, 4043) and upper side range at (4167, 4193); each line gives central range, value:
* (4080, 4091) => -0.4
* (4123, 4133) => -0.4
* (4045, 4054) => -0.4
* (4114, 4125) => -0.7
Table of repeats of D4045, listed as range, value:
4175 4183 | 5.7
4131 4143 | 6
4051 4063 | 6.18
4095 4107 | 6.12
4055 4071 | 6.27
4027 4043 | 6.2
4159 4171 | 5.84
